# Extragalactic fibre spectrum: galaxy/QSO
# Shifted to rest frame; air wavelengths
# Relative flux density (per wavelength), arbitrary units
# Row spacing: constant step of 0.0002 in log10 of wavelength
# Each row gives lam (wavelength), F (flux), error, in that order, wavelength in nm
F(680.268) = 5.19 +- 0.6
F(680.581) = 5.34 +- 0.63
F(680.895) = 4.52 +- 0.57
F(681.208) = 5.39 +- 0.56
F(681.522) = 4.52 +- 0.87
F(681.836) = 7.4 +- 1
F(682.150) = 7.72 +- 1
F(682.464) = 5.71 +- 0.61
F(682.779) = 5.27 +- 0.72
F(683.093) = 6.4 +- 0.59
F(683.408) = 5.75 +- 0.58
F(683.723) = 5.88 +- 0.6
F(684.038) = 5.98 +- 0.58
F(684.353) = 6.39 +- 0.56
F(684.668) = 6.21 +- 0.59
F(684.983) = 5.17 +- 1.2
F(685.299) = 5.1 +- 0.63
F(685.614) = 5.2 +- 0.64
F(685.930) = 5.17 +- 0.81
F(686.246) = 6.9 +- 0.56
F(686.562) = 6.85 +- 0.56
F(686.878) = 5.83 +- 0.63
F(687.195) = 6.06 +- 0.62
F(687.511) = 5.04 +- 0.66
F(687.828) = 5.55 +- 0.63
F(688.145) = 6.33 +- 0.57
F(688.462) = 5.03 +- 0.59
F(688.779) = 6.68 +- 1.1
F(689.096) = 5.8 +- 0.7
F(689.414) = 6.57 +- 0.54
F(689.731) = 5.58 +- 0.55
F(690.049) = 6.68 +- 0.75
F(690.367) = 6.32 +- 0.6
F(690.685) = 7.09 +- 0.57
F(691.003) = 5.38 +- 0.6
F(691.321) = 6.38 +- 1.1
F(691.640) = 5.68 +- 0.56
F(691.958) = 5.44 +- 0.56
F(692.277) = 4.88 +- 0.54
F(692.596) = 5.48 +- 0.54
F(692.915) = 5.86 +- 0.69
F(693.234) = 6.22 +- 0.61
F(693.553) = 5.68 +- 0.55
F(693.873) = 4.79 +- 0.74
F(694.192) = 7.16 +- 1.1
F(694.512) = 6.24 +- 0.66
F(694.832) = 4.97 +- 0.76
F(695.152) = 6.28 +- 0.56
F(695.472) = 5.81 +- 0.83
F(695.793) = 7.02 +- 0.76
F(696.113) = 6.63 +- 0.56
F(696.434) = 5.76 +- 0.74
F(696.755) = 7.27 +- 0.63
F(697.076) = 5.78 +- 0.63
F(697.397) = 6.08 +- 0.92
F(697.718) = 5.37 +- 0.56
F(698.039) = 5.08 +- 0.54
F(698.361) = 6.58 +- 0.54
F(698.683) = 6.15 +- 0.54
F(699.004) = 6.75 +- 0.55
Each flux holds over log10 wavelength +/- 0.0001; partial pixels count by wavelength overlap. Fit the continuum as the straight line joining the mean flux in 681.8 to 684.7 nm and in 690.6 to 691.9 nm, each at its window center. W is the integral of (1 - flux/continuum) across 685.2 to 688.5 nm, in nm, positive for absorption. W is 0.20 nm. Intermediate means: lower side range 6.23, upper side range 6.03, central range 5.77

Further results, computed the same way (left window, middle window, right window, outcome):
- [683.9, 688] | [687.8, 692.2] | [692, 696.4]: -0.131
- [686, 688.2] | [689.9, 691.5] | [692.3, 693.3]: -0.150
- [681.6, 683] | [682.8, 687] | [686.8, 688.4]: 0.118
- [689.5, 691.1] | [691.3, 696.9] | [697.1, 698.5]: 0.037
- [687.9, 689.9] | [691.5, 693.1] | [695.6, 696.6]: 0.187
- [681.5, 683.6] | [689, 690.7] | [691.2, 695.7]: -0.106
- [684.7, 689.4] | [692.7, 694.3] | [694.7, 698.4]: 0.021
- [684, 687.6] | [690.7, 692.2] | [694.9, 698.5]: 0.044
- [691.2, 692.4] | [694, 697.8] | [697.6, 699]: -0.267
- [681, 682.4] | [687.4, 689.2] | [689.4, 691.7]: 0.128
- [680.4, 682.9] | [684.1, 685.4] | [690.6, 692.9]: -0.007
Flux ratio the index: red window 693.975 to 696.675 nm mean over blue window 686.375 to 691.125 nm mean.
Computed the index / 1.03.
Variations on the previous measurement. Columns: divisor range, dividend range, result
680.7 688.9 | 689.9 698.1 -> 1.02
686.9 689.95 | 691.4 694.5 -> 0.98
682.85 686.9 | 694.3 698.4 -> 1.03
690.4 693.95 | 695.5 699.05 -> 1.08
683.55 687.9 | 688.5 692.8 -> 1.03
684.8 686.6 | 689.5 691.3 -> 1.10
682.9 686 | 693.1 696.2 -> 1.06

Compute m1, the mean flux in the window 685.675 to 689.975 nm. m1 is 5.95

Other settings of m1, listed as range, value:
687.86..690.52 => 6.1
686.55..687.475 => 5.99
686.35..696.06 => 5.97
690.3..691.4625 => 6.29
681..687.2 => 5.93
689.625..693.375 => 5.92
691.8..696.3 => 5.89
